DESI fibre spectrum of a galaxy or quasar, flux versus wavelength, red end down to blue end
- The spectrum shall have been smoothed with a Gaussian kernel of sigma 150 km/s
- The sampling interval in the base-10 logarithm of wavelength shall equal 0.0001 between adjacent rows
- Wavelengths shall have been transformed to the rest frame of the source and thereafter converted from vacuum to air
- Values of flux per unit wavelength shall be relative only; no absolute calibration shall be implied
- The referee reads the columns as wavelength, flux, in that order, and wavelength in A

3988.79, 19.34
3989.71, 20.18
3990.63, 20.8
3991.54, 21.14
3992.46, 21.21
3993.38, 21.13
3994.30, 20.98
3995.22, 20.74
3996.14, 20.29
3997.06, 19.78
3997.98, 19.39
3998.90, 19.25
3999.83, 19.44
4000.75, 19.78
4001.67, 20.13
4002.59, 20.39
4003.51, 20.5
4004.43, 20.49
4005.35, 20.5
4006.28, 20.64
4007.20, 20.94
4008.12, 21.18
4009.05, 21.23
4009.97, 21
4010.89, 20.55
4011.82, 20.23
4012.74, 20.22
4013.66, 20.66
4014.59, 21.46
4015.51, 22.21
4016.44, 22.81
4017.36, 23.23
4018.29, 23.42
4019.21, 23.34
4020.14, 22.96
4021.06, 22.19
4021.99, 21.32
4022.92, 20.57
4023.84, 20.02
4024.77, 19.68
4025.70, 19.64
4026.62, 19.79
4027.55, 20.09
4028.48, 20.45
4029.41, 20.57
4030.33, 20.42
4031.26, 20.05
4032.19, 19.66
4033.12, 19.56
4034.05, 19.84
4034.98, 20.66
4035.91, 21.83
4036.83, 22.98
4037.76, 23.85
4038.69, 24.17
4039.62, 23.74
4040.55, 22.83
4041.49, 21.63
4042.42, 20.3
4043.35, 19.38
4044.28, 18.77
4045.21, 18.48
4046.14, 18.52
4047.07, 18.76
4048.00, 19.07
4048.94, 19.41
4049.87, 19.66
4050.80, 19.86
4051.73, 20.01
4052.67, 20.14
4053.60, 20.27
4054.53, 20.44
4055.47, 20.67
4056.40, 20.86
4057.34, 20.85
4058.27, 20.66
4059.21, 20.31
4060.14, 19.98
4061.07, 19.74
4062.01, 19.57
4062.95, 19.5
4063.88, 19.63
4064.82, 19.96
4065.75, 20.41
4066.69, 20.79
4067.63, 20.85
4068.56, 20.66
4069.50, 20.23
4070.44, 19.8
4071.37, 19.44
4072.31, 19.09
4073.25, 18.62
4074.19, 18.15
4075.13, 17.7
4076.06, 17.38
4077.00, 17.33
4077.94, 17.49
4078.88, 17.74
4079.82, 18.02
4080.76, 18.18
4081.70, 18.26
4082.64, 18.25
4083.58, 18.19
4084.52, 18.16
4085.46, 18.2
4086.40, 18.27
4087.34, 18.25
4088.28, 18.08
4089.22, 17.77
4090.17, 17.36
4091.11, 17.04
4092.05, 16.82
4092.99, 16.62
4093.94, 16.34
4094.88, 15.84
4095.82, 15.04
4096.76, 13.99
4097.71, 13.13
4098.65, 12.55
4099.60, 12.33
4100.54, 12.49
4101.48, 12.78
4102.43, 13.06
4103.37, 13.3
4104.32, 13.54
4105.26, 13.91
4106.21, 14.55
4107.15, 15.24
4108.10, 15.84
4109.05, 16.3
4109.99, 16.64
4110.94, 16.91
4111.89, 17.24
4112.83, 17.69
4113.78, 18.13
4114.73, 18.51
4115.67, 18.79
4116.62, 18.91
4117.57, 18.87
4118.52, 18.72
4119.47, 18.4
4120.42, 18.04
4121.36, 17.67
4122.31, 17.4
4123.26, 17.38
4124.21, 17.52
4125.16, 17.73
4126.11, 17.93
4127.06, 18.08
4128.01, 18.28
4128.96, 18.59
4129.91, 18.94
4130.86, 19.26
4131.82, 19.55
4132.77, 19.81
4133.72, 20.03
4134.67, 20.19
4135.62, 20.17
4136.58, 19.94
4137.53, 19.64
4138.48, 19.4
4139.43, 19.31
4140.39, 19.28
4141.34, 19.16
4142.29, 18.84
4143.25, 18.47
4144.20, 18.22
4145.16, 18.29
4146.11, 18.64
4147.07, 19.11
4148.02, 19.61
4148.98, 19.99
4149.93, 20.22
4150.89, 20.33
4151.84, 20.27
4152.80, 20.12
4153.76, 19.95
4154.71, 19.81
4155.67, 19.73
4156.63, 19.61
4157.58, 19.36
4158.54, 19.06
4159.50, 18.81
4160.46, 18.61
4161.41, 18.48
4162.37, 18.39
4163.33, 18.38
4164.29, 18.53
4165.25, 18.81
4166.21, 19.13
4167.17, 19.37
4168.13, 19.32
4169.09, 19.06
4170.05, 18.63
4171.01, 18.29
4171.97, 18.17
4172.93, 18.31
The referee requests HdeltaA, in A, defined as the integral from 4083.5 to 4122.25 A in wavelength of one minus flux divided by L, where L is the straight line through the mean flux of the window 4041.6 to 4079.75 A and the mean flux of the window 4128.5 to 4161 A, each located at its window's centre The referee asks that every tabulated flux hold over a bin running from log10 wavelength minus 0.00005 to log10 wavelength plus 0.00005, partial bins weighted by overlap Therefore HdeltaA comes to 6.3 A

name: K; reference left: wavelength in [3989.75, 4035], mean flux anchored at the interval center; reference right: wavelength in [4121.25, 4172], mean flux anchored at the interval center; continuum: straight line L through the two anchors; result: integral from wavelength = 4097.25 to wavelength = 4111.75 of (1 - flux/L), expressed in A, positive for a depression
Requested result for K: 3.9 A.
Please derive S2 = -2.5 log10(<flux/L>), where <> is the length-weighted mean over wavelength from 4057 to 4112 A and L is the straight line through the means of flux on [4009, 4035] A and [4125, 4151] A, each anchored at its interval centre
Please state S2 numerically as 0.16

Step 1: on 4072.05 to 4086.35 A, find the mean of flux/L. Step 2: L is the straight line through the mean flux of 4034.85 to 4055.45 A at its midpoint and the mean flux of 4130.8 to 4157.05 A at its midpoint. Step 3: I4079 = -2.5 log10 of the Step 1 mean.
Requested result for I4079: 0.127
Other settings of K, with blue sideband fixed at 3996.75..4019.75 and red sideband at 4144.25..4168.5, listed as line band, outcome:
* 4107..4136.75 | 2.1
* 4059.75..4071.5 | 0.1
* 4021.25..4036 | 0.3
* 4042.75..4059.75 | 0.5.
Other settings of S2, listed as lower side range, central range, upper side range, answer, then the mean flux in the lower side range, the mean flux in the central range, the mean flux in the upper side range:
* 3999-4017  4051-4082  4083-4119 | -0.09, 20.7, 19.5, 16.2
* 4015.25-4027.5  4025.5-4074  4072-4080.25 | -0.04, 21.6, 20.3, 17.9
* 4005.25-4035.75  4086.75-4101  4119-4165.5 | 0.26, 20.9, 15.6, 19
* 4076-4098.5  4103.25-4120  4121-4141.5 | 0.08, 17.1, 16.8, 18.9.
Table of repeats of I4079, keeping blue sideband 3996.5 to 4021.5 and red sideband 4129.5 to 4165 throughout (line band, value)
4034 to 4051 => -0.007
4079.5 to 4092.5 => 0.124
